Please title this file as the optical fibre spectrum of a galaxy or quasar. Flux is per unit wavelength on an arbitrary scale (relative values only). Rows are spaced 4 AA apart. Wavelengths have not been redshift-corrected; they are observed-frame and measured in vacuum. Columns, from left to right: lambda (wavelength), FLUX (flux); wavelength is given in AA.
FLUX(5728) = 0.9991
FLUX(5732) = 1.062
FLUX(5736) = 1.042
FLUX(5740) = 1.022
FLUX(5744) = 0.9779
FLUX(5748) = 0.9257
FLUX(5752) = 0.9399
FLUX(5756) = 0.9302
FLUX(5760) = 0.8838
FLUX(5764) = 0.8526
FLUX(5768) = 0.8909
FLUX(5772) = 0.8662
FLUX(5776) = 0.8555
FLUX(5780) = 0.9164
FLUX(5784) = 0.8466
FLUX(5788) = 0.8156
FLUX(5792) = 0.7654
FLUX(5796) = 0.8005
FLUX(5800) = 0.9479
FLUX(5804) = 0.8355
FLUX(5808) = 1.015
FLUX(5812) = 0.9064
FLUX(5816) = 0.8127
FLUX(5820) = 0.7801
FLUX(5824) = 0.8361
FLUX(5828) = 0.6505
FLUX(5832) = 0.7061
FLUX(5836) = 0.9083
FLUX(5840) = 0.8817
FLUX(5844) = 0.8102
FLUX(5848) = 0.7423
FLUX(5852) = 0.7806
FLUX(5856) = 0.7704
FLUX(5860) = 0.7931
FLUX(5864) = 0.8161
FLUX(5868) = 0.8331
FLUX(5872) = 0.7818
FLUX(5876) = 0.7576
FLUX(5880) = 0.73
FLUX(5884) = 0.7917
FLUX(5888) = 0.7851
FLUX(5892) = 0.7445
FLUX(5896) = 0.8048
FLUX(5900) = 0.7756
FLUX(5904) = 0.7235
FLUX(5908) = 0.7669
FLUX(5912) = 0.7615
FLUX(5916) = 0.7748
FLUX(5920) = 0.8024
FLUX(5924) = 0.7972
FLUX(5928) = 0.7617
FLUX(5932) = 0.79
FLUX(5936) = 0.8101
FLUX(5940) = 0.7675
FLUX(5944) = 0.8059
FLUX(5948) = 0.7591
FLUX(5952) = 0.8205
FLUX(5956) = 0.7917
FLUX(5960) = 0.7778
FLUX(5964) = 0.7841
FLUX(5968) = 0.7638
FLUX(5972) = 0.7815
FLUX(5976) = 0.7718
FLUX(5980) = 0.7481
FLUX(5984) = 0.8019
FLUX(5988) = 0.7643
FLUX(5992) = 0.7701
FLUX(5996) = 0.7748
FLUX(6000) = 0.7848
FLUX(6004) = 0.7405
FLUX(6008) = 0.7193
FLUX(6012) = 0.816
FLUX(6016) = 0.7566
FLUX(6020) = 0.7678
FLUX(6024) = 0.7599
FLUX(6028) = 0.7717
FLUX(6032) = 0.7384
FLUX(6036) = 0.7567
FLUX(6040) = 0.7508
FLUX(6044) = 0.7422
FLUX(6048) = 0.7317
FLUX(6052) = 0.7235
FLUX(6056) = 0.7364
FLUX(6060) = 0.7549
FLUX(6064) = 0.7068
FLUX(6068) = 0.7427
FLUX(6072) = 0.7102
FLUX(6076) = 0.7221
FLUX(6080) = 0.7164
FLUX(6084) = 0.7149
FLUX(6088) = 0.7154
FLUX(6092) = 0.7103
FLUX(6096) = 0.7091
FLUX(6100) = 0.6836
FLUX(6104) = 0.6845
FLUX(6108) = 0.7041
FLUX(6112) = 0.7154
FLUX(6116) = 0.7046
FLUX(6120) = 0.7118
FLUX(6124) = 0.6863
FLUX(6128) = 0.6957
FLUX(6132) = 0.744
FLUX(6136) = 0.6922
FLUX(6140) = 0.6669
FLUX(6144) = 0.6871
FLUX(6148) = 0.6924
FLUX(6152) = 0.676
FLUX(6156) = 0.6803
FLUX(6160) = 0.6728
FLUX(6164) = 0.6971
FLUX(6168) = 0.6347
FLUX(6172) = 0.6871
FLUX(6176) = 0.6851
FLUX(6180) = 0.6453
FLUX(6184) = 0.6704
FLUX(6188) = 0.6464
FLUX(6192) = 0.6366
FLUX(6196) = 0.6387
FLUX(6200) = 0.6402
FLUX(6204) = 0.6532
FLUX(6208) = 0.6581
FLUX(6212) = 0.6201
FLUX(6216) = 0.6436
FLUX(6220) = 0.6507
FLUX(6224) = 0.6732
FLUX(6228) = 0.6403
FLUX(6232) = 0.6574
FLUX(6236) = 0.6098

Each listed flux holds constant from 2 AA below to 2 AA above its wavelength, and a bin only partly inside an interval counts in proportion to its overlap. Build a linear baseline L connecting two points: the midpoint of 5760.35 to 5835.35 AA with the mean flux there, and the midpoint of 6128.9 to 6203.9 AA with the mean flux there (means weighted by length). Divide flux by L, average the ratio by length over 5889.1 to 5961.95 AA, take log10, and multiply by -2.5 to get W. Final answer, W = 0.003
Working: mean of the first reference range 0.841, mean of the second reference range 0.672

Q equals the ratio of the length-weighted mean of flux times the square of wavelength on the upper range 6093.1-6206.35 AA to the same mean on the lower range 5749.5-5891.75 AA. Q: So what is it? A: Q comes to 0.92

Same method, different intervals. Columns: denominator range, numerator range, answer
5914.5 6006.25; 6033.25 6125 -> 0.96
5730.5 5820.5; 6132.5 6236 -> 0.84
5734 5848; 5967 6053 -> 0.94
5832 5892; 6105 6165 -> 0.96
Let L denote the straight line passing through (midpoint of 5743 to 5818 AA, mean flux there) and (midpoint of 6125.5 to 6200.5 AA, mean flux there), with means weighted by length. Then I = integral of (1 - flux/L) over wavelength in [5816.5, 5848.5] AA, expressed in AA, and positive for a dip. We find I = 2.3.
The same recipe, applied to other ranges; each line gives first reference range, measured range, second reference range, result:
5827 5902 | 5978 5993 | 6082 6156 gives -0.56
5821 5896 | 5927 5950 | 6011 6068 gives -0.42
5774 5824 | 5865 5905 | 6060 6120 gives 1.92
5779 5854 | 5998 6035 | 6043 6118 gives -0.88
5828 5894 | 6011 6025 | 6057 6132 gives -0.71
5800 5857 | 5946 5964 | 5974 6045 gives -0.13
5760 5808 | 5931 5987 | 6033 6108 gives -0.47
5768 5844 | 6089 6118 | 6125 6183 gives 0.14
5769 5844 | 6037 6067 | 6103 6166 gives -0.19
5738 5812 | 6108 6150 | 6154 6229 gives -0.45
